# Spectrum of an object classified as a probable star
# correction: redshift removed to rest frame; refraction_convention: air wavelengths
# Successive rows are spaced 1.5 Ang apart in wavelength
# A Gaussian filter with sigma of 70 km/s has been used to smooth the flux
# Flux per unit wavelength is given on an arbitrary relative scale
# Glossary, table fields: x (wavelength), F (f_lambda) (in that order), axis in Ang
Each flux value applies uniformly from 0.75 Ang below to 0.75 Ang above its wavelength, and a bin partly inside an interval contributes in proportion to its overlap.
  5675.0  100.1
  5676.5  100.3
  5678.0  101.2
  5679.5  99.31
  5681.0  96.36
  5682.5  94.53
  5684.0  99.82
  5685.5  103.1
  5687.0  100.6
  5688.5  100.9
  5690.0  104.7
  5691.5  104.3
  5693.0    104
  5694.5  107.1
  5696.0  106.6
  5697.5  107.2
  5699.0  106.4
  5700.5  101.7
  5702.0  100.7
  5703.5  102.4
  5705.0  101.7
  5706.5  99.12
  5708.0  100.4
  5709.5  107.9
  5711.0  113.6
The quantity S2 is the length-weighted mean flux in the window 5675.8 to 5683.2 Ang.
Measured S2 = 98.4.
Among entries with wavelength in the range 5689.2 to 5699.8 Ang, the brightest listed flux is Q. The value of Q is 107.2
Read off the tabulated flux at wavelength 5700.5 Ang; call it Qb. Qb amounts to 101.7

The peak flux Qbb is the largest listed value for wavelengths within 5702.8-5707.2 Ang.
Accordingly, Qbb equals 102.4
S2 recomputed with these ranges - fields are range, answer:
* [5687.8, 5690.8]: 103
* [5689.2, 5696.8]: 105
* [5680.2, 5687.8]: 98.9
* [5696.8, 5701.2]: 105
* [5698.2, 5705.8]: 103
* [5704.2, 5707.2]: 100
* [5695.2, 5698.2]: 107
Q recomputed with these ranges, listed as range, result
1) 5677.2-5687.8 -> 103.1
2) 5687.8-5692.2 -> 104.7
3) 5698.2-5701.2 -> 106.4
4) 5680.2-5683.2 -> 96.36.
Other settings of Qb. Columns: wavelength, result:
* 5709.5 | 107.9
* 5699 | 106.4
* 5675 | 100.1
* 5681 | 96.36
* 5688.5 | 100.9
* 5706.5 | 99.12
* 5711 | 113.6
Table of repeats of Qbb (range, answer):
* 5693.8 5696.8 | 107.1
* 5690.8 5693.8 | 104.3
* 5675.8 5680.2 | 101.2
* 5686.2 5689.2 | 100.9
